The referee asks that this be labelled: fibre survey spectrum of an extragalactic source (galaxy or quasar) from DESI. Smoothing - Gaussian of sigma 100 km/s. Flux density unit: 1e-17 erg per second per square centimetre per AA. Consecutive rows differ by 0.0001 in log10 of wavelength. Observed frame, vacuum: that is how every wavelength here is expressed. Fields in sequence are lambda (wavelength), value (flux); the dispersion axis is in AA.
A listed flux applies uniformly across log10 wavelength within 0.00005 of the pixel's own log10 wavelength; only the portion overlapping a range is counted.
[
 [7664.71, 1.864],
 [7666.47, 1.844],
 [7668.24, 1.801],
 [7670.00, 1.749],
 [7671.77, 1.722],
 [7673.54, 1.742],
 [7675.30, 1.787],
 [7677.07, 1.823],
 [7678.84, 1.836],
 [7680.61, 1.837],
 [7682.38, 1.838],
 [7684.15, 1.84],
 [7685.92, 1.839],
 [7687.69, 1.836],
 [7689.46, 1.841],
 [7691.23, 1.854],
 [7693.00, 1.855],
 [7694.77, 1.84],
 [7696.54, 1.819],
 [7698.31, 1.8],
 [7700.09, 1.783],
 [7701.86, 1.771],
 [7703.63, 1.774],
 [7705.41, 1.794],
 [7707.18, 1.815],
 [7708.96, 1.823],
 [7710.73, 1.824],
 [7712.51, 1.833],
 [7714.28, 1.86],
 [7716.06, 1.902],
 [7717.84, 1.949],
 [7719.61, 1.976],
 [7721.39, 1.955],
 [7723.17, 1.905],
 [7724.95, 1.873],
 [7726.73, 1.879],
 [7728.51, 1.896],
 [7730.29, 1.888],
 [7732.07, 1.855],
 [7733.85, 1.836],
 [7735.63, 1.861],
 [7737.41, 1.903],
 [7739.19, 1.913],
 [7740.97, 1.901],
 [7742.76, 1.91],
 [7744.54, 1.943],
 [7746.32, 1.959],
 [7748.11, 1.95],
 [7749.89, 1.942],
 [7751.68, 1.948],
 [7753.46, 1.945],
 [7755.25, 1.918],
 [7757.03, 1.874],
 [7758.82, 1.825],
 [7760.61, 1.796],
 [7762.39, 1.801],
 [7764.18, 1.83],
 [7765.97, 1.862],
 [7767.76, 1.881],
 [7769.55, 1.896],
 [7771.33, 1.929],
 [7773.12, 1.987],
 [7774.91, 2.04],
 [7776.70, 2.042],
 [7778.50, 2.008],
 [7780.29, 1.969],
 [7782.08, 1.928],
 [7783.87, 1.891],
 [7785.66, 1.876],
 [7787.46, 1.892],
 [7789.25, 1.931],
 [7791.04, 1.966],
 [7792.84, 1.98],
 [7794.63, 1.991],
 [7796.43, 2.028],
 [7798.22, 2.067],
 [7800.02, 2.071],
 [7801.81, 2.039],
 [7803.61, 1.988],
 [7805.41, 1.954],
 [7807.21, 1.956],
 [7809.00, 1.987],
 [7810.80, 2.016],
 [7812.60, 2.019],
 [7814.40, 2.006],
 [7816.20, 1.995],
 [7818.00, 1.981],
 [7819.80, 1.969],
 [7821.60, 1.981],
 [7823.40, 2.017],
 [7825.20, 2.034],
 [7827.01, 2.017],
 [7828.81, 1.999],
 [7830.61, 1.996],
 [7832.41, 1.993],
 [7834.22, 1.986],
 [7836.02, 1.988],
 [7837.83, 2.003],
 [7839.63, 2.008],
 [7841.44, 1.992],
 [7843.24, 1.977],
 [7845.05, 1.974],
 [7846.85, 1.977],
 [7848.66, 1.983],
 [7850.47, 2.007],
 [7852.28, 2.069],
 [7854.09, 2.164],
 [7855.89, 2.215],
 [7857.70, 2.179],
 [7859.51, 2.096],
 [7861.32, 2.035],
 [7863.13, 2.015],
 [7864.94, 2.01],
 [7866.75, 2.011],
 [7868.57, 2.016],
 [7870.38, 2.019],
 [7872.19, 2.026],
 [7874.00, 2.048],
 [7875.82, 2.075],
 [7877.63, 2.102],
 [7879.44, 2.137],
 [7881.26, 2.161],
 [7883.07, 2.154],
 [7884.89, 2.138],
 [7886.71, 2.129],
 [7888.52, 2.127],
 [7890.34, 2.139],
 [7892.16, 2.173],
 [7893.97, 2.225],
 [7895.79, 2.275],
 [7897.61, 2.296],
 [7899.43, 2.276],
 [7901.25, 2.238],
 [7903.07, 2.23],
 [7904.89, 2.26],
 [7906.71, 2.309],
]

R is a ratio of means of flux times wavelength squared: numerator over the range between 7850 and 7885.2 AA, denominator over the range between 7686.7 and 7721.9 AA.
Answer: 1.18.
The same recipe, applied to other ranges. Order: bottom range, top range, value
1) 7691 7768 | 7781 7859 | 1.10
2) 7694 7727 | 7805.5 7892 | 1.14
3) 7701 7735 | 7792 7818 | 1.10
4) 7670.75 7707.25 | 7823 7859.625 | 1.17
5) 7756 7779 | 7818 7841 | 1.07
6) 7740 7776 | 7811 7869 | 1.08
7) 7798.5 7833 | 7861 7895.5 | 1.06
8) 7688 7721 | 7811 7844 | 1.12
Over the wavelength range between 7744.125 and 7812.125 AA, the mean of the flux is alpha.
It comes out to 1.95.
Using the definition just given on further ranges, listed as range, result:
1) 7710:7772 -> 1.89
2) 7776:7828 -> 1.99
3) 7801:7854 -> 2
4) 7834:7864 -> 2.04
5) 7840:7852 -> 1.99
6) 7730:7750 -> 1.9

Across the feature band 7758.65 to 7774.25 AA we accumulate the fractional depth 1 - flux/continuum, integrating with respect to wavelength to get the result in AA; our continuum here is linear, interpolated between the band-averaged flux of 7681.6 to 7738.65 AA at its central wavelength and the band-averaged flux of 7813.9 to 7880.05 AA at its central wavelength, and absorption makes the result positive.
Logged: 0.4 AA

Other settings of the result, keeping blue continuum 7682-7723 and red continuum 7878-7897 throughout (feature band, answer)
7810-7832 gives 0.5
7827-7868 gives 1.3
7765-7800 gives 0.5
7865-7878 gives 0.6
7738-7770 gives 0.7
